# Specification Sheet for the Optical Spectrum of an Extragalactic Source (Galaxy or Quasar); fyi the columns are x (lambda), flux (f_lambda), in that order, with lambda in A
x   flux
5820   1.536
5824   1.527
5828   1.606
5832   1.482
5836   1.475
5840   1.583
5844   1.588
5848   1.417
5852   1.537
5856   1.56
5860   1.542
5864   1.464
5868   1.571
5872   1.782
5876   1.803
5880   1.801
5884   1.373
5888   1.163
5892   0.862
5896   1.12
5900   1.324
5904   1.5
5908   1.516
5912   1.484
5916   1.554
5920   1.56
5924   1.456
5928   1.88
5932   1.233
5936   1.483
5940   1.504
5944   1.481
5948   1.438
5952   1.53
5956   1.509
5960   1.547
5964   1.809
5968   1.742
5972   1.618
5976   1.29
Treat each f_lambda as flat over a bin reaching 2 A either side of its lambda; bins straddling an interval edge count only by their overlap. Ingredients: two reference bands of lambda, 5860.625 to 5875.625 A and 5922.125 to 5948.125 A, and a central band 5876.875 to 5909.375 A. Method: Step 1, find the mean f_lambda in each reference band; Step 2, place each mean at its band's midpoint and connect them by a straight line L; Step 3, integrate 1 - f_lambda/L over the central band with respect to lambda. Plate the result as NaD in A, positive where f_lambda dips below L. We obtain 4.8 A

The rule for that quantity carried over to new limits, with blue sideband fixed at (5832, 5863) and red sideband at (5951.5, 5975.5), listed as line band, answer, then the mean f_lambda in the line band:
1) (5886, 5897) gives 3.6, 1.04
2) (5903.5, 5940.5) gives 1.4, 1.52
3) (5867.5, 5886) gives -1.5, 1.67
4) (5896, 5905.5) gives 1.3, 1.35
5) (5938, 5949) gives 0.8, 1.48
